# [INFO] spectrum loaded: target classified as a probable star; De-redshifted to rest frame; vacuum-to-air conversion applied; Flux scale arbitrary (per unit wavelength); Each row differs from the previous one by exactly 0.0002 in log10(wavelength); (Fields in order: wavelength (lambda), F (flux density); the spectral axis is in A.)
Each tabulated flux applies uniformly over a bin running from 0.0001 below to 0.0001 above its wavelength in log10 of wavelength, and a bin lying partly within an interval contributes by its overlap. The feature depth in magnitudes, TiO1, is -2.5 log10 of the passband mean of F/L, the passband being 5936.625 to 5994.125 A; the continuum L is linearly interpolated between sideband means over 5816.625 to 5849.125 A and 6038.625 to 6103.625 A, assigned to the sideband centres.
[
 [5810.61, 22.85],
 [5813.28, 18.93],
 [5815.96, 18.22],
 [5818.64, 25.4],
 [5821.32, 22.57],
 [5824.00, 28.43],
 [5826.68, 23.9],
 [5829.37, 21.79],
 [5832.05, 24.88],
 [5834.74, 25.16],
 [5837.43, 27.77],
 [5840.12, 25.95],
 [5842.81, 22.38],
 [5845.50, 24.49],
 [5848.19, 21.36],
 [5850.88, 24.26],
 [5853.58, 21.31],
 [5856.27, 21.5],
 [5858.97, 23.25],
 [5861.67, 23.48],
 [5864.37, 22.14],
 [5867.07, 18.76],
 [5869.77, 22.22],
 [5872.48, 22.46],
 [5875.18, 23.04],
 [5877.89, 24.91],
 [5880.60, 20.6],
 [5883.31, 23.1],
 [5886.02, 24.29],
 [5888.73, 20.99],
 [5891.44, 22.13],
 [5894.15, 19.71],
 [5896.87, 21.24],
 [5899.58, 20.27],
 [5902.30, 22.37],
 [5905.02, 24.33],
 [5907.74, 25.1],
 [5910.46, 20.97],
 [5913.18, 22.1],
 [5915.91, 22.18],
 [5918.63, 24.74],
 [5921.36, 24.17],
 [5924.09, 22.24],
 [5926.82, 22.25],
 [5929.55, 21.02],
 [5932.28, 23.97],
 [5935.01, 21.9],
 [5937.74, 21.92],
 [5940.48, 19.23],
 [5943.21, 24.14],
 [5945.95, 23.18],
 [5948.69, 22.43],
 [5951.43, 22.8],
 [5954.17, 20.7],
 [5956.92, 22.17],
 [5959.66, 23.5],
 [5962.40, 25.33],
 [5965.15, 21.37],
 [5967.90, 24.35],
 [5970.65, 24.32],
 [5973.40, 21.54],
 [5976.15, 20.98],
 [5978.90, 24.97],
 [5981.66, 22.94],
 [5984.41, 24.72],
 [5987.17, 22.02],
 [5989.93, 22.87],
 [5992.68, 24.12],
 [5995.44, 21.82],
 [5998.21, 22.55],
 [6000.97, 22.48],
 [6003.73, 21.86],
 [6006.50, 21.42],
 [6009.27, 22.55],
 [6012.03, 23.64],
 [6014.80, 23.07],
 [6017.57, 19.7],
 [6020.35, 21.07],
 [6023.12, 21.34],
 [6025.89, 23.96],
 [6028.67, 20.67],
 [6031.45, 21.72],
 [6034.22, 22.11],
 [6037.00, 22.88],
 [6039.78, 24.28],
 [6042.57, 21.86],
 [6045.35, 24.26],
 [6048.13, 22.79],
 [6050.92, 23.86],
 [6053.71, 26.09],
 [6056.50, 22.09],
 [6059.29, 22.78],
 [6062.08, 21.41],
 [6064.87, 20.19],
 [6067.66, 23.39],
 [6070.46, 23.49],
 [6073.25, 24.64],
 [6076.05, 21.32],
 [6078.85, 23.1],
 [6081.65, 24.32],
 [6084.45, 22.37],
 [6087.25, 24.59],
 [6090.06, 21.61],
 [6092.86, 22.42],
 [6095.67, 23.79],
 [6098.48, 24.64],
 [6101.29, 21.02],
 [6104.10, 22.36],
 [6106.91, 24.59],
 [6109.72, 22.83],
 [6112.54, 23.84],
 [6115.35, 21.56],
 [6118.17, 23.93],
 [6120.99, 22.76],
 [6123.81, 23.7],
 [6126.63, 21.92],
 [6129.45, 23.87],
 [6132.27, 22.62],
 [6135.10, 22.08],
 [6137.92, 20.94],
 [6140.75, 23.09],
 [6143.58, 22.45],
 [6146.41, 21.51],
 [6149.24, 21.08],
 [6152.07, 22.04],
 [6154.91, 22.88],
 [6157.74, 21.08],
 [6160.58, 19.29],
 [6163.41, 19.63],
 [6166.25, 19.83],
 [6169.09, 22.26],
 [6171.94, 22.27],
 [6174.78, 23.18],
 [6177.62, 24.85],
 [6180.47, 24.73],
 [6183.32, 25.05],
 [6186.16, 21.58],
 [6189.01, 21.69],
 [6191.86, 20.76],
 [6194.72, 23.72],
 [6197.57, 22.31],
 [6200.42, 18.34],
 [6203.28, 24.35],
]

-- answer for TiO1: 0.04 mag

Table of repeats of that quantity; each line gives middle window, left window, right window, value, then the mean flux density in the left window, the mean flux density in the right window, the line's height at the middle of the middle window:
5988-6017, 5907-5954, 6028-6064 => 0.01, 22.5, 22.8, 22.7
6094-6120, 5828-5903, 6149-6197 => -0.04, 22.7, 22.1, 22.3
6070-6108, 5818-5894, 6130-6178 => -0.05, 23.2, 21.8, 22.1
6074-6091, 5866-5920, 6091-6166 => -0.03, 22.3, 22.3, 22.3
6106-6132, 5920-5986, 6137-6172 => -0.08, 22.8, 21.4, 21.6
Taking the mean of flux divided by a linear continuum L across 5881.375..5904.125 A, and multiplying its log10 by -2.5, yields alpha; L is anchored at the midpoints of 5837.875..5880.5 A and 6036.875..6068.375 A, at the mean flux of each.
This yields 0.051 mag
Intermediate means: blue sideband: 22.8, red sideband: 23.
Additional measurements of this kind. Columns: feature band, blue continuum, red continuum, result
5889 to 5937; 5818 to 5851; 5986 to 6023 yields 0.05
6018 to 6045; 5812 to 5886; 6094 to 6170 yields 0.02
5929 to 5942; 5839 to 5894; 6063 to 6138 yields 0.05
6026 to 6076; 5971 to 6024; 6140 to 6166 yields -0.04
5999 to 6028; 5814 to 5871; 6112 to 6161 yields 0.03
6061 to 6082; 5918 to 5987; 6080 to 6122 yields 0.02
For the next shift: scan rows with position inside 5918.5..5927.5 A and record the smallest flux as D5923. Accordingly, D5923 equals 22.24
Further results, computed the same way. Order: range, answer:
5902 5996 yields 19.23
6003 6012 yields 21.42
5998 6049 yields 19.7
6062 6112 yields 20.19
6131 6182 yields 19.29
